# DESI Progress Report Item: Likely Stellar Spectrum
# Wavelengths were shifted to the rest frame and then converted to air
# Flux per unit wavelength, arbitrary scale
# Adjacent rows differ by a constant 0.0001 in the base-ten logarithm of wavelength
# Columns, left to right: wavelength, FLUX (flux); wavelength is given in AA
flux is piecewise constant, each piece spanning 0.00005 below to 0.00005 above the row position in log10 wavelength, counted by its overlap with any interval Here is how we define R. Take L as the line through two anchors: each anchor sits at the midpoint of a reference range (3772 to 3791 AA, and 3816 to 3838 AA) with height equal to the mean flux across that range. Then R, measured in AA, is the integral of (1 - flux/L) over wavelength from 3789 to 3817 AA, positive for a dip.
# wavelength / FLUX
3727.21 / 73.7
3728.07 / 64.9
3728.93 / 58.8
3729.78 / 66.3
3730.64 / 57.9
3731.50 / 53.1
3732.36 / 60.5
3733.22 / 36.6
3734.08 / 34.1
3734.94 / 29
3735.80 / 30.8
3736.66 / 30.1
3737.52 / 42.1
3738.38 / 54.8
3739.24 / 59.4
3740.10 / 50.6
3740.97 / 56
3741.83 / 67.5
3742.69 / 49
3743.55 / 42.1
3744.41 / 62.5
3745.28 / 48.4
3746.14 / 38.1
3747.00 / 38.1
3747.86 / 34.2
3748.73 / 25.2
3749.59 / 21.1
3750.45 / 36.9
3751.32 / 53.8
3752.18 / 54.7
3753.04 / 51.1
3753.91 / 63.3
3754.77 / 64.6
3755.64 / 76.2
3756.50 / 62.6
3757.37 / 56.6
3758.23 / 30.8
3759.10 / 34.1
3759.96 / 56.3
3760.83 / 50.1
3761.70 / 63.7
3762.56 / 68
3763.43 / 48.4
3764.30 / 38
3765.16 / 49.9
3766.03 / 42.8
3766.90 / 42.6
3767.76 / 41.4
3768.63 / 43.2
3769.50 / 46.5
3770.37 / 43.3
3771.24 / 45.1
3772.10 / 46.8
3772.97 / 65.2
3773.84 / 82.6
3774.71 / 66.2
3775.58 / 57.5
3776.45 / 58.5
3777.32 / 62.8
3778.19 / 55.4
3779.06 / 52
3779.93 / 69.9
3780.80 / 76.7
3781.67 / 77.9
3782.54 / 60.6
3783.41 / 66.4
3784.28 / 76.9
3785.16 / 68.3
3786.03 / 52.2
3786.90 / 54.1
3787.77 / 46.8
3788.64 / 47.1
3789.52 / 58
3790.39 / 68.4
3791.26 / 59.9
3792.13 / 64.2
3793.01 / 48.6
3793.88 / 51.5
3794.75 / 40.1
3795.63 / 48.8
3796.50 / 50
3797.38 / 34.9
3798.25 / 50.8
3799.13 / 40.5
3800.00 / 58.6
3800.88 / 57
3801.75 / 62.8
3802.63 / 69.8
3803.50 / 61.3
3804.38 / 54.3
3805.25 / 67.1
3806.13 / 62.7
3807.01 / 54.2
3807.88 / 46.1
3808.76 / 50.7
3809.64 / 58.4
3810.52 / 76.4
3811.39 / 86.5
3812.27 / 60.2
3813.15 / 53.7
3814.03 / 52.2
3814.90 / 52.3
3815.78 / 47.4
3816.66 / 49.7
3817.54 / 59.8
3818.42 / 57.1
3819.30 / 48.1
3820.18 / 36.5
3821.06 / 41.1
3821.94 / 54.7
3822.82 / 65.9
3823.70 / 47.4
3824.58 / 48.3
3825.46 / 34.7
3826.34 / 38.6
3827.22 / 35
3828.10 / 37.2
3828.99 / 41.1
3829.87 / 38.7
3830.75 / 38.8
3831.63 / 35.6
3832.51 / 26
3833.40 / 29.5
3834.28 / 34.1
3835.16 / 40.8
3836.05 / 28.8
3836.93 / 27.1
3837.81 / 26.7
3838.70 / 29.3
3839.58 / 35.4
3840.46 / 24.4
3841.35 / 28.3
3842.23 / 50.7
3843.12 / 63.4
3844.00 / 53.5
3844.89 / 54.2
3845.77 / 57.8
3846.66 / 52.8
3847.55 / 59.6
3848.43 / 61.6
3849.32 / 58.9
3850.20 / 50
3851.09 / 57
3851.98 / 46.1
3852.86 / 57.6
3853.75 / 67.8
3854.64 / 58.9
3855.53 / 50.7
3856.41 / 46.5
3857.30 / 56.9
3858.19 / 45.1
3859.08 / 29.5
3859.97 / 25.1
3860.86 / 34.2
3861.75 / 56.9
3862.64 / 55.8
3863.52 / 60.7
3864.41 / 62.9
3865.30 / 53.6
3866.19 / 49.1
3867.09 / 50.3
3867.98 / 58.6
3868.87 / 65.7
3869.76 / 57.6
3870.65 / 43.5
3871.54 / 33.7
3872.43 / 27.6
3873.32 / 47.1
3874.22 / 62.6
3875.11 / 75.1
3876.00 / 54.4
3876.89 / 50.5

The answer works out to -2.2 AA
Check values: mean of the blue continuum 62.5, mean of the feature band 56.2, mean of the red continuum 41.1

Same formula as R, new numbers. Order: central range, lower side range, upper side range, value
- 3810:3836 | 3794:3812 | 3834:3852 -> 2.1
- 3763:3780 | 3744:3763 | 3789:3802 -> -0.5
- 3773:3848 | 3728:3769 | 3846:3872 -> -2.2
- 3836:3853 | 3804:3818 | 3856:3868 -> 1.7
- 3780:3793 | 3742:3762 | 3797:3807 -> -2.1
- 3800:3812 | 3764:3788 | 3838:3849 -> -2.1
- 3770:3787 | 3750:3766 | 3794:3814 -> -2.4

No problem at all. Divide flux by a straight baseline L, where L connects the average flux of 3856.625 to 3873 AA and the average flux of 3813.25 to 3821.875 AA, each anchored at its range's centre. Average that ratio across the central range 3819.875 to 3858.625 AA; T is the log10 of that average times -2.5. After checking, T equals 0.094 mag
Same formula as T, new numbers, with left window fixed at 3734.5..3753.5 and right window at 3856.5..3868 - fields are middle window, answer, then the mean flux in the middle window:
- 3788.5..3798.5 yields -0.13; 52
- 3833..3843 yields 0.39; 33.3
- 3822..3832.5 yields 0.14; 41.8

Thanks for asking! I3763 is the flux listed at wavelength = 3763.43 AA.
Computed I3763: 48.4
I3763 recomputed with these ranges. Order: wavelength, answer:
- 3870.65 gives 43.5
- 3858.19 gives 45.1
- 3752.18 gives 54.7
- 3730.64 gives 57.9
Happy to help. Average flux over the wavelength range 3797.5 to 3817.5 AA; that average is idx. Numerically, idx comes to 57.5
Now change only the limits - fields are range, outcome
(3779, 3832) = 54.2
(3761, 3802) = 55.5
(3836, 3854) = 47.4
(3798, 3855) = 49.4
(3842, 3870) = 53.4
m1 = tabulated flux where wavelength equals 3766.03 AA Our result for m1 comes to 42.8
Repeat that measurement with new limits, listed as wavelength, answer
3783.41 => 66.4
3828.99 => 41.1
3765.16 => 49.9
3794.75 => 40.1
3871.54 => 33.7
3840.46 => 24.4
